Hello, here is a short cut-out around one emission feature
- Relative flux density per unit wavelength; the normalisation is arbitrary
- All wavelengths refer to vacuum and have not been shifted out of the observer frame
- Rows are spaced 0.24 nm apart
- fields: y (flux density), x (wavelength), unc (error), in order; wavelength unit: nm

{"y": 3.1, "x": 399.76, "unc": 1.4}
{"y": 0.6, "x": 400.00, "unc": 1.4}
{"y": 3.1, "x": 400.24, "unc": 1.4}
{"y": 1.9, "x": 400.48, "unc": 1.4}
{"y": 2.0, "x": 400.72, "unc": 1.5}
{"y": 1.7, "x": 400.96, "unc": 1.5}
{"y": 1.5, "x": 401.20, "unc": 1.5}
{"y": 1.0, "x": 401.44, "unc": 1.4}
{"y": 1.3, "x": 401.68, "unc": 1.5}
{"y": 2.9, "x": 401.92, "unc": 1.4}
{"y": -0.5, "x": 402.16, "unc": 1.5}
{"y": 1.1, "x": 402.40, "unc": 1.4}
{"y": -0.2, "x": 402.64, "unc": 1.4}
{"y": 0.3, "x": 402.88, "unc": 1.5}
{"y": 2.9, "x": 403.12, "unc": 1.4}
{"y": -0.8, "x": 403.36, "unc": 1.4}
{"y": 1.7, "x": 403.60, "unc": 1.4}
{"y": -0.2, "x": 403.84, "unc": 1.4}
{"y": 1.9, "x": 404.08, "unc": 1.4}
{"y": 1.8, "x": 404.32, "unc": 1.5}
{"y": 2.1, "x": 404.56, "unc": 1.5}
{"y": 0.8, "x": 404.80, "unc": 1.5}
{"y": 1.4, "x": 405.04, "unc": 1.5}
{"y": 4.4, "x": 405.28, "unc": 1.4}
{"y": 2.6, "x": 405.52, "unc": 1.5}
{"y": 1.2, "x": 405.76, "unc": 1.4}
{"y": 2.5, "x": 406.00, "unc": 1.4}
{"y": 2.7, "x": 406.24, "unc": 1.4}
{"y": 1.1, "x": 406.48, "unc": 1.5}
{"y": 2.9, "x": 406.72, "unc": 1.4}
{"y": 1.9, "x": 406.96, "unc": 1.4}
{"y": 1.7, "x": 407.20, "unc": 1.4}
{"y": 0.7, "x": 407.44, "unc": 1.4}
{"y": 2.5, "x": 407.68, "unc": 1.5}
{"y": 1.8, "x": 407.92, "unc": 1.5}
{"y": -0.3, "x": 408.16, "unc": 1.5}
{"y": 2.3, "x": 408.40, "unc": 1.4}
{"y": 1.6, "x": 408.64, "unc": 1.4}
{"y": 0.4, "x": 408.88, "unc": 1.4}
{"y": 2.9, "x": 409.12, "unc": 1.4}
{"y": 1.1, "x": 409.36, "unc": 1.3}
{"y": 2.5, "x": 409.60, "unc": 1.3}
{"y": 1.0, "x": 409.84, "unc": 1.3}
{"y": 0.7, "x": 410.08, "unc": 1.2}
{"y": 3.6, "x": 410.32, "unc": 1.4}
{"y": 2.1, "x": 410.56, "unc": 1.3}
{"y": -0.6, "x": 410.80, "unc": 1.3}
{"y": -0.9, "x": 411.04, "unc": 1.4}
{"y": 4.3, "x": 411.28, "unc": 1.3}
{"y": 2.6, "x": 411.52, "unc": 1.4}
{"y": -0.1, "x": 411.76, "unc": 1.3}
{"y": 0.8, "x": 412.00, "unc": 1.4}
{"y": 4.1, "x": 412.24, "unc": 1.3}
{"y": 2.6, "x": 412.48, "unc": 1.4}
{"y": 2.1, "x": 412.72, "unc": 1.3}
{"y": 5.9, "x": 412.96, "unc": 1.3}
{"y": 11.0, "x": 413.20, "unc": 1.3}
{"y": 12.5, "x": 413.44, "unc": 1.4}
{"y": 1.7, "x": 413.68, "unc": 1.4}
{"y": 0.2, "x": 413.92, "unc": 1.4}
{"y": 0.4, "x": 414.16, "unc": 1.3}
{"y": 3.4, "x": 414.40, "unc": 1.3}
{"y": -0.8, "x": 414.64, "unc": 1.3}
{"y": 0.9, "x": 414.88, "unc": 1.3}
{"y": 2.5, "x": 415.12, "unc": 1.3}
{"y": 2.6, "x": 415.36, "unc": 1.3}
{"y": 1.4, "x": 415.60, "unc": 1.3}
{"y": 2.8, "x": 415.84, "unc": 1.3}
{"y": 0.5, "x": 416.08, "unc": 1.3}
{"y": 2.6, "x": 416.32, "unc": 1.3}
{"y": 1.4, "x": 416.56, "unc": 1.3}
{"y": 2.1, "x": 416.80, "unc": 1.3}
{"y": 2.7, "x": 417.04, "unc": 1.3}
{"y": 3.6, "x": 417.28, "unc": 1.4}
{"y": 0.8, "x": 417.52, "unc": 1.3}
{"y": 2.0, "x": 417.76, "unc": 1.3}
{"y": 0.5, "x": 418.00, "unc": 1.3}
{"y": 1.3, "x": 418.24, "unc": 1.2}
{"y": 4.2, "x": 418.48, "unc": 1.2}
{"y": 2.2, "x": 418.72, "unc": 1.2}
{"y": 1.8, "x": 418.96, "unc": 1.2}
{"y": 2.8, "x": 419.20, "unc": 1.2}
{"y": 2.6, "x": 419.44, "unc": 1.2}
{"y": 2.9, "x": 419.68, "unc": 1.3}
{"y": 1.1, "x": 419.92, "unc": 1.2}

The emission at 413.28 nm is [O II] 3727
